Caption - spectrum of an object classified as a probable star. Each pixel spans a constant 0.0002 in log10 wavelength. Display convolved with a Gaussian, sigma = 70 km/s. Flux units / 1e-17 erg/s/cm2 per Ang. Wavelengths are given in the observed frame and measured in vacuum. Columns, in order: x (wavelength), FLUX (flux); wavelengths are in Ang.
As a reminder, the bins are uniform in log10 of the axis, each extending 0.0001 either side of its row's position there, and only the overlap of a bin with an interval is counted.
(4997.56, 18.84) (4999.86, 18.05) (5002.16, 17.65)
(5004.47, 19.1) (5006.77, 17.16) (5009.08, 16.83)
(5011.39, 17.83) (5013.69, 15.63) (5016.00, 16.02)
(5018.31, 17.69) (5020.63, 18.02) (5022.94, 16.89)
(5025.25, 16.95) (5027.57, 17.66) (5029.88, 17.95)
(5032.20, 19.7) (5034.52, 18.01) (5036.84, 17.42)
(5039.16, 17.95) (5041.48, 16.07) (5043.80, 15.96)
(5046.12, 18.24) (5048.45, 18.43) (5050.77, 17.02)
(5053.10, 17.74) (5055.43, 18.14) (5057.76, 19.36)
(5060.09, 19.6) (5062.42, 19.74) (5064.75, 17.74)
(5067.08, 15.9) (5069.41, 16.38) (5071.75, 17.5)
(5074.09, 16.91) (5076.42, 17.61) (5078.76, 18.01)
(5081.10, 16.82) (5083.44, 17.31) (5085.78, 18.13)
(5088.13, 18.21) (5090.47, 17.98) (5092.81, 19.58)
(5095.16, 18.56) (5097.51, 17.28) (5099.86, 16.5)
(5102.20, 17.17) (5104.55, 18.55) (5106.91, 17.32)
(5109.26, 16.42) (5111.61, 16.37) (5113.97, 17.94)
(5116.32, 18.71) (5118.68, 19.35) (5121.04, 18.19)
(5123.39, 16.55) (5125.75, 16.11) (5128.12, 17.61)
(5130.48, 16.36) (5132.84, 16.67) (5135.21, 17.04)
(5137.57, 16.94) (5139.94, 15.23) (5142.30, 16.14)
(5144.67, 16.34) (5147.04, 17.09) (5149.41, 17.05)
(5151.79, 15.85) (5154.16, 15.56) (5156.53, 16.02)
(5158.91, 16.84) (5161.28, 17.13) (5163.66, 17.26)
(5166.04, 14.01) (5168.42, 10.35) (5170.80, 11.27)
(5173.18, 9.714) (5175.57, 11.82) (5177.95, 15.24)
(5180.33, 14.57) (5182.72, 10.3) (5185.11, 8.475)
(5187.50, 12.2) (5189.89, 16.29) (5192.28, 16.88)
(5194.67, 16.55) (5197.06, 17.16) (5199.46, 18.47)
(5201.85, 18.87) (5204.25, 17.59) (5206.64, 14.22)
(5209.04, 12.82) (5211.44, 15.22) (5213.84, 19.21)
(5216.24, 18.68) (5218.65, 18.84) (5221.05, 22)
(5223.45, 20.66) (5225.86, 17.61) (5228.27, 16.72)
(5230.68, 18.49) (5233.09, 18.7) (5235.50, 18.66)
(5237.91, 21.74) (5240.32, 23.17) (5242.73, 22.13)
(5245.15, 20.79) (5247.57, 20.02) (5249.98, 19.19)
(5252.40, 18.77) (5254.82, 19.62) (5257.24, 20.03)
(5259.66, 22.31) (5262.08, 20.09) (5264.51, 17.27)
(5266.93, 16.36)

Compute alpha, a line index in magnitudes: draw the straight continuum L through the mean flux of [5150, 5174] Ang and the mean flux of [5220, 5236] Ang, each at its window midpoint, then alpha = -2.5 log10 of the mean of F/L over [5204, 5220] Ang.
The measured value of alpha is 0.08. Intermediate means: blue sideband 14.5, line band 16.7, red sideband 19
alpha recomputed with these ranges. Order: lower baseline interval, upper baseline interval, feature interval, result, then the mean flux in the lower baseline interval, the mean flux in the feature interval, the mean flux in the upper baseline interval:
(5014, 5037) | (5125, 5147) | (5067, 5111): -0.034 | 17.6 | 17.5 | 16.5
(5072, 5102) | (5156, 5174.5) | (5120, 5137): -0.079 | 17.7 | 16.9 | 14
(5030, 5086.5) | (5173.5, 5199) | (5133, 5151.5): -0.087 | 17.7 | 16.5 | 13.9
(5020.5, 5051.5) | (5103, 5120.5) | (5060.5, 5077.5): 0.011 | 17.6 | 17.5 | 17.8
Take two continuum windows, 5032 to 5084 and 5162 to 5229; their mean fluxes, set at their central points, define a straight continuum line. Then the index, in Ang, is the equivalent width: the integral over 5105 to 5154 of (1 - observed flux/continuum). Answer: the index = -1.2 Ang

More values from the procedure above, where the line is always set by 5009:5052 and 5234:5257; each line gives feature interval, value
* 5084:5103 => 0.4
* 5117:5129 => 0.7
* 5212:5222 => 0.3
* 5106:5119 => 0.7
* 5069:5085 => 0.7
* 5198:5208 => 1.3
